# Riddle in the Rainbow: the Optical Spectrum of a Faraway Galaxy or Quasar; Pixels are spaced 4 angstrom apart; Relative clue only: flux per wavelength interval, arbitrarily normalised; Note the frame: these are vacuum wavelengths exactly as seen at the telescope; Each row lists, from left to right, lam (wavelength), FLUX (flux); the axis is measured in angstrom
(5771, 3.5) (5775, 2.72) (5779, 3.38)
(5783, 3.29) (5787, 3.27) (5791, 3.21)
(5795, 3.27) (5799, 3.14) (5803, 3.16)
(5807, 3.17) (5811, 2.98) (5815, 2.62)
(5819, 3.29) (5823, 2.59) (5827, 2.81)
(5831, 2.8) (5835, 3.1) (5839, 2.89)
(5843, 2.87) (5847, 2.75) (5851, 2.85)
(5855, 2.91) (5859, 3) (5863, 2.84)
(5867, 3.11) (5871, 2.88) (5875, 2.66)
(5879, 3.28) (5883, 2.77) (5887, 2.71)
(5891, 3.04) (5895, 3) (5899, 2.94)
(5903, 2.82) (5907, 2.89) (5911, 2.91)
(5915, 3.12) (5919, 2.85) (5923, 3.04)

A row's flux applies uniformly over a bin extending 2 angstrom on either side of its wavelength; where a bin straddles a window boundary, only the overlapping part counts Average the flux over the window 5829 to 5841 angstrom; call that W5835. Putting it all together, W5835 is 2.93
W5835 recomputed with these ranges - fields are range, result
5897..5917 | 2.94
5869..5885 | 2.9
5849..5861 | 2.92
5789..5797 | 3.24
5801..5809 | 3.17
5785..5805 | 3.21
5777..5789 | 3.31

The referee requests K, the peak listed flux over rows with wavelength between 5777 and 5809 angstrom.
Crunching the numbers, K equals 3.38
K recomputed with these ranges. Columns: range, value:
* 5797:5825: 3.29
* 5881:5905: 3.04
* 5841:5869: 3.11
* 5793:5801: 3.27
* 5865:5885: 3.28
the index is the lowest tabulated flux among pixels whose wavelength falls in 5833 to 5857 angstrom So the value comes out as 2.75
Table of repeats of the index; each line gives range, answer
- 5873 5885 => 2.66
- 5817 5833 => 2.59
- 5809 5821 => 2.62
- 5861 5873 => 2.84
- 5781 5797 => 3.21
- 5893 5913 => 2.82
